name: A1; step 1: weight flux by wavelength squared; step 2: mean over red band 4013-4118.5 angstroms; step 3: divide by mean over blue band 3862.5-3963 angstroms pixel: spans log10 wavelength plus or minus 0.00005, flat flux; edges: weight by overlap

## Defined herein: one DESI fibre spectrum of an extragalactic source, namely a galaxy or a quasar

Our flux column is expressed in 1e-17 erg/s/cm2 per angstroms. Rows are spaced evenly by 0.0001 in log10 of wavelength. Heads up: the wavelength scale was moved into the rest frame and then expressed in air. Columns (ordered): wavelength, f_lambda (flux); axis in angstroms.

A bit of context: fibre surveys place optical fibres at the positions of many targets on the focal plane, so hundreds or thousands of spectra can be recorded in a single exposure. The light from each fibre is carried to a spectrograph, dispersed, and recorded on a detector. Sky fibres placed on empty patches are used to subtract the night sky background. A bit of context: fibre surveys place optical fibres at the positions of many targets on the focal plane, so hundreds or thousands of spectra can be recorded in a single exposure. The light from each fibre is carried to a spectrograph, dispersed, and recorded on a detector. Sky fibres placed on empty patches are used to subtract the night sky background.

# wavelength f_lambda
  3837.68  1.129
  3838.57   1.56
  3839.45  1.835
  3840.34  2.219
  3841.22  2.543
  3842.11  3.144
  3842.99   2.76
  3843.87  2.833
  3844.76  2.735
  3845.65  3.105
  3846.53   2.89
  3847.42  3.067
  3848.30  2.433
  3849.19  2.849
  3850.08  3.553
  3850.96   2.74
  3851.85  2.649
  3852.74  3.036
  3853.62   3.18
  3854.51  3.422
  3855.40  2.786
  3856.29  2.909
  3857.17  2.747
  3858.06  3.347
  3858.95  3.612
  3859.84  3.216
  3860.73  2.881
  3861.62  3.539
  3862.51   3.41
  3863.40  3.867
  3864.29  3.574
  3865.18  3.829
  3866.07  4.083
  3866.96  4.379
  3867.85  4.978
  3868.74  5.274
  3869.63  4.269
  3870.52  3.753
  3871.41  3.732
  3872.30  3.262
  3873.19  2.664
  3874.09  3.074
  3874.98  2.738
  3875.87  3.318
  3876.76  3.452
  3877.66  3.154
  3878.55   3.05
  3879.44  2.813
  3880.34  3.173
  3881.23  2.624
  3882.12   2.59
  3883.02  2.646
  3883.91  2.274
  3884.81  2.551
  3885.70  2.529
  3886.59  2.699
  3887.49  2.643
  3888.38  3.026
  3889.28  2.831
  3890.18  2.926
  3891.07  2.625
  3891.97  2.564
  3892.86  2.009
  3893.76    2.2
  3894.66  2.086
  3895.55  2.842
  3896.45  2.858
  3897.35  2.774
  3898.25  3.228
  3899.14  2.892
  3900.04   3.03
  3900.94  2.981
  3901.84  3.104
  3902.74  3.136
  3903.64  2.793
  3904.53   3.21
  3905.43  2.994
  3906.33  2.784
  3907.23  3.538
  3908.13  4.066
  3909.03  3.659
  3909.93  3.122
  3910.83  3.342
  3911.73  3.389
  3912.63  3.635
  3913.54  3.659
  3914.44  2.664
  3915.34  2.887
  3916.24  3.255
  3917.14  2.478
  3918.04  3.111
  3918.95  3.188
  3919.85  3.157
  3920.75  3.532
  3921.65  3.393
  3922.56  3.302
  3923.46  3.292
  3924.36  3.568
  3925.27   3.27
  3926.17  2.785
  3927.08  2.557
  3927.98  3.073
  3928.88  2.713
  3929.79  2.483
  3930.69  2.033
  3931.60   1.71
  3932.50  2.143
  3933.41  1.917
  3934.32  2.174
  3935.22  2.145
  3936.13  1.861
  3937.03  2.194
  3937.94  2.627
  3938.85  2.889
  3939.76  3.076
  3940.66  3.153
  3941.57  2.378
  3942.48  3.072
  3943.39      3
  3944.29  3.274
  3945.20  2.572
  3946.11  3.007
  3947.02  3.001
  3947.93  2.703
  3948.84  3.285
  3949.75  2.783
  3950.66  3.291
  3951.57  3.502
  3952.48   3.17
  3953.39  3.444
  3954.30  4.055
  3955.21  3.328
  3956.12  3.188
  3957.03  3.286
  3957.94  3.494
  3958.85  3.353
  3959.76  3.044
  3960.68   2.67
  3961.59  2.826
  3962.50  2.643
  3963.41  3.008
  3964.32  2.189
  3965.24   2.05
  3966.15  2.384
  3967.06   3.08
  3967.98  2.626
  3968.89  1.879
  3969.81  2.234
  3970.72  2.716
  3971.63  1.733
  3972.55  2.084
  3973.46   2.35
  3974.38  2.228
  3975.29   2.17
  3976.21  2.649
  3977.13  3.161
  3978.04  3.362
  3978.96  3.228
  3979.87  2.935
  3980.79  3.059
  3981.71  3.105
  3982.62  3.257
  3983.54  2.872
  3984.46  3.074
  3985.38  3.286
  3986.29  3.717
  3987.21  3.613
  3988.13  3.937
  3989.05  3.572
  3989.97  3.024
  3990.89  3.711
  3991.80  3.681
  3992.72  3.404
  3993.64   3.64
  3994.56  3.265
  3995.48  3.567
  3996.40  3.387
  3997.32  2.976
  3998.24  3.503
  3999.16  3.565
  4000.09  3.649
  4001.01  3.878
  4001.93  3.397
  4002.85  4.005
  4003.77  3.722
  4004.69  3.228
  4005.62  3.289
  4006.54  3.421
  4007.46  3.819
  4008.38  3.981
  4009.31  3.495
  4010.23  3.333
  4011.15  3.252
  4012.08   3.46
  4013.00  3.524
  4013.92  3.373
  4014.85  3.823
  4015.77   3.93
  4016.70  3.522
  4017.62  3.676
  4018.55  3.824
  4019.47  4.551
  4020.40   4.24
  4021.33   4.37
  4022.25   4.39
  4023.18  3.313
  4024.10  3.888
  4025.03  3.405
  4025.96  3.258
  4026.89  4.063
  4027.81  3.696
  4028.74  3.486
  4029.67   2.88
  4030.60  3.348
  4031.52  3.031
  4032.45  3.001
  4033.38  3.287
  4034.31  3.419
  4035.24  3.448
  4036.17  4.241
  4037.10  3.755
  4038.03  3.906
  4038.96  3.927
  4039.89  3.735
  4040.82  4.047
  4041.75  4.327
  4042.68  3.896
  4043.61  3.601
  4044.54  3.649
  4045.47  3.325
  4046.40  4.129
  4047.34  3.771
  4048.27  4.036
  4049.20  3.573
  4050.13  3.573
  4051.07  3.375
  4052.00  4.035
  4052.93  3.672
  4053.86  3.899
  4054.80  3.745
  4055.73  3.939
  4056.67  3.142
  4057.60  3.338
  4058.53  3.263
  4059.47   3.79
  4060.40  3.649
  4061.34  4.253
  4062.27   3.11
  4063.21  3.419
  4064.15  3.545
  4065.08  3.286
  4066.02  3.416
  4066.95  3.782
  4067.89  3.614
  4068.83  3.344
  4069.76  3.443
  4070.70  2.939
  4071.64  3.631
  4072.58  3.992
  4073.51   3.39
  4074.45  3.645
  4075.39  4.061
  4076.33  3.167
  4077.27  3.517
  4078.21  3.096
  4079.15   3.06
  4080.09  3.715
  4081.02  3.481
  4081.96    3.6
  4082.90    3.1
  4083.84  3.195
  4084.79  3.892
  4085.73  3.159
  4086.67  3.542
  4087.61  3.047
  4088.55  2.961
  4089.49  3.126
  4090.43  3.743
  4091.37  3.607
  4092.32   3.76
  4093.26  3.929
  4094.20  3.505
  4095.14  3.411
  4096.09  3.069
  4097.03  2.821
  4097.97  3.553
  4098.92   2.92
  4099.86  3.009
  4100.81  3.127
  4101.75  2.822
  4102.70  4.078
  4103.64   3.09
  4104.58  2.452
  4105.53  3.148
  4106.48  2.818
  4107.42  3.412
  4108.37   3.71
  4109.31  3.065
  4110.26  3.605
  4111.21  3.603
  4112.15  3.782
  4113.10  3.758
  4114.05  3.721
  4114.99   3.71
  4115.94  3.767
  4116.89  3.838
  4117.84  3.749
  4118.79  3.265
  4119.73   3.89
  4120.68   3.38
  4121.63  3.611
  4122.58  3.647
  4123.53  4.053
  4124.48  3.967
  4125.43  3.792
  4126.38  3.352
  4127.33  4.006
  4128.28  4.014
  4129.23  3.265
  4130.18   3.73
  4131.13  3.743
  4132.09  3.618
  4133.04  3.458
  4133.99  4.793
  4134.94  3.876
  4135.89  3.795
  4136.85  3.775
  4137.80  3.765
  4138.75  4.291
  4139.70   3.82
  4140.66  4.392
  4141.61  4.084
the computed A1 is 1.3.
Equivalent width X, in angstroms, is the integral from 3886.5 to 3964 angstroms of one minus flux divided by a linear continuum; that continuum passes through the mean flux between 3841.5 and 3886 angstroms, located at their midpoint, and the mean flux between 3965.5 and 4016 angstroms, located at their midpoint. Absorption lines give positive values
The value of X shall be 6.51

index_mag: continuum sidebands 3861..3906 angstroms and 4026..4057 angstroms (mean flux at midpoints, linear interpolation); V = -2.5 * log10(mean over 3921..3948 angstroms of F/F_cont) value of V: 0.21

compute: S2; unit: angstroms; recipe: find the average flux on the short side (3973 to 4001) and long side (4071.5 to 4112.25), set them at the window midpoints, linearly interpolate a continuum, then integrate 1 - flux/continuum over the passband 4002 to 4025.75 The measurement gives -3.11 angstroms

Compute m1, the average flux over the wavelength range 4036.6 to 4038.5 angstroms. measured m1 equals 3.84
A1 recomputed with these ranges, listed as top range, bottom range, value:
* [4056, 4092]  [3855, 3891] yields 1.18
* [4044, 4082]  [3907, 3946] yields 1.31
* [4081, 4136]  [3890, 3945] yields 1.34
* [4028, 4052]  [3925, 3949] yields 1.46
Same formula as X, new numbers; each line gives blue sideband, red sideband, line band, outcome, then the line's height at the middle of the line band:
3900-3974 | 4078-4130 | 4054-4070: -1.1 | 3.31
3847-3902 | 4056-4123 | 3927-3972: 6.7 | 3.22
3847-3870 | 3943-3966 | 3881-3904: 4.1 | 3.3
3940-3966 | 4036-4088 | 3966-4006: 1.0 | 3.2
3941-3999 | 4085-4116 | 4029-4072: -4.9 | 3.23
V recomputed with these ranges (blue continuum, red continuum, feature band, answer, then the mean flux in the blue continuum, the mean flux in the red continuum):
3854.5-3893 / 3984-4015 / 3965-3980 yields 0.340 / 3.21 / 3.51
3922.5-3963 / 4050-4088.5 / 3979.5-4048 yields -0.115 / 2.87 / 3.5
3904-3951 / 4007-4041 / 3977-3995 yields 0.008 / 2.93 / 3.66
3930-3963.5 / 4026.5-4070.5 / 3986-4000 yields -0.100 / 2.84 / 3.62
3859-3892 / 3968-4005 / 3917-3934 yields 0.136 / 3.26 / 3.14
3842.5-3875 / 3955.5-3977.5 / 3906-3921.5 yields -0.102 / 3.34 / 2.63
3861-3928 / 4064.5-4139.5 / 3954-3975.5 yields 0.215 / 3.16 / 3.52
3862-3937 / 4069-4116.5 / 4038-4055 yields -0.150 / 3.04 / 3.4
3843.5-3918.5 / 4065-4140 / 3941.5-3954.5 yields 0.046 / 3.11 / 3.52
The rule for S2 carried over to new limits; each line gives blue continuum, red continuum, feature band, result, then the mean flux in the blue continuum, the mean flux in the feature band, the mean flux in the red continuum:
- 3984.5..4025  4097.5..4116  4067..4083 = -0.2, 3.63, 3.48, 3.35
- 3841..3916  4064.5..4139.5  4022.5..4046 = -1.5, 3.11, 3.61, 3.52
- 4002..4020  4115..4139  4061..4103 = 3.5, 3.64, 3.41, 3.77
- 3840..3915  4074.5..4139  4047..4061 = -1.0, 3.1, 3.66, 3.52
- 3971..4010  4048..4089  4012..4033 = -1.8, 3.26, 3.66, 3.51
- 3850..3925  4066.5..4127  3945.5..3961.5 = 0.3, 3.15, 3.2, 3.45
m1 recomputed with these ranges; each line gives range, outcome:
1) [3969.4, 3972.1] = 2.23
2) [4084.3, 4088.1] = 3.4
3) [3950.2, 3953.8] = 3.35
